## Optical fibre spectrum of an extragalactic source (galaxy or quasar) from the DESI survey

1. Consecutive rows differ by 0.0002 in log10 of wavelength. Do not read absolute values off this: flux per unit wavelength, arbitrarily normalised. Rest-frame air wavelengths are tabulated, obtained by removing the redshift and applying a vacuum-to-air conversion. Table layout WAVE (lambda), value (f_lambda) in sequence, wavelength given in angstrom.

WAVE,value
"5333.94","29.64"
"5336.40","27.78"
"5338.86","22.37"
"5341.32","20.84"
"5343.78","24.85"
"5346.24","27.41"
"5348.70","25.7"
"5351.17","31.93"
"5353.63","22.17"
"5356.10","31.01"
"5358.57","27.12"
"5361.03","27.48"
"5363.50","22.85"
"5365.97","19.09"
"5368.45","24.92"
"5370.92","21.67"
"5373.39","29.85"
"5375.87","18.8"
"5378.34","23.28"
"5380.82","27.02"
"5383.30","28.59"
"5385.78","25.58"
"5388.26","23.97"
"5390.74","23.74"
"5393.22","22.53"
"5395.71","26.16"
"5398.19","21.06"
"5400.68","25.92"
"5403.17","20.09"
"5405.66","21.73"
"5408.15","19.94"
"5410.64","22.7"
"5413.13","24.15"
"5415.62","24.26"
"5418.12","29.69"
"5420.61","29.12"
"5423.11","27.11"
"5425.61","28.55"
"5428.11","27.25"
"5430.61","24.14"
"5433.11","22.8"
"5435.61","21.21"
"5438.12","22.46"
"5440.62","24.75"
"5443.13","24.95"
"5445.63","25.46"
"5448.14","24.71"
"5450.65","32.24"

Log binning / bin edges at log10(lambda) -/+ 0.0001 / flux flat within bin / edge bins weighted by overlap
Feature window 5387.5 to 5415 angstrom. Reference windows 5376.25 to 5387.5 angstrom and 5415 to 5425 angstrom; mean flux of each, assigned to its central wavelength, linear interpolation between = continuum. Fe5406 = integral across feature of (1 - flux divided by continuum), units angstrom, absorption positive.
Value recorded 3.84 angstrom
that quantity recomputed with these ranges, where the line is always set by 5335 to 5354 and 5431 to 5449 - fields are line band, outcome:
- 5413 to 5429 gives -2.2 angstrom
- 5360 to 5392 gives 0.8 angstrom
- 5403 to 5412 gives 1.1 angstrom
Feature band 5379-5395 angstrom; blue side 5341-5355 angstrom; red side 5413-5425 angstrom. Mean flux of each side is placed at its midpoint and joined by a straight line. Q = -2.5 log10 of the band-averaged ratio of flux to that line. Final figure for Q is 0.06 mag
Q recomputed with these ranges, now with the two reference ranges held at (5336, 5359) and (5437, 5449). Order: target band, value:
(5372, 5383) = 0.02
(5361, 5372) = 0.13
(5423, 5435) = -0.04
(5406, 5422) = 0.01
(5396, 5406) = 0.12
